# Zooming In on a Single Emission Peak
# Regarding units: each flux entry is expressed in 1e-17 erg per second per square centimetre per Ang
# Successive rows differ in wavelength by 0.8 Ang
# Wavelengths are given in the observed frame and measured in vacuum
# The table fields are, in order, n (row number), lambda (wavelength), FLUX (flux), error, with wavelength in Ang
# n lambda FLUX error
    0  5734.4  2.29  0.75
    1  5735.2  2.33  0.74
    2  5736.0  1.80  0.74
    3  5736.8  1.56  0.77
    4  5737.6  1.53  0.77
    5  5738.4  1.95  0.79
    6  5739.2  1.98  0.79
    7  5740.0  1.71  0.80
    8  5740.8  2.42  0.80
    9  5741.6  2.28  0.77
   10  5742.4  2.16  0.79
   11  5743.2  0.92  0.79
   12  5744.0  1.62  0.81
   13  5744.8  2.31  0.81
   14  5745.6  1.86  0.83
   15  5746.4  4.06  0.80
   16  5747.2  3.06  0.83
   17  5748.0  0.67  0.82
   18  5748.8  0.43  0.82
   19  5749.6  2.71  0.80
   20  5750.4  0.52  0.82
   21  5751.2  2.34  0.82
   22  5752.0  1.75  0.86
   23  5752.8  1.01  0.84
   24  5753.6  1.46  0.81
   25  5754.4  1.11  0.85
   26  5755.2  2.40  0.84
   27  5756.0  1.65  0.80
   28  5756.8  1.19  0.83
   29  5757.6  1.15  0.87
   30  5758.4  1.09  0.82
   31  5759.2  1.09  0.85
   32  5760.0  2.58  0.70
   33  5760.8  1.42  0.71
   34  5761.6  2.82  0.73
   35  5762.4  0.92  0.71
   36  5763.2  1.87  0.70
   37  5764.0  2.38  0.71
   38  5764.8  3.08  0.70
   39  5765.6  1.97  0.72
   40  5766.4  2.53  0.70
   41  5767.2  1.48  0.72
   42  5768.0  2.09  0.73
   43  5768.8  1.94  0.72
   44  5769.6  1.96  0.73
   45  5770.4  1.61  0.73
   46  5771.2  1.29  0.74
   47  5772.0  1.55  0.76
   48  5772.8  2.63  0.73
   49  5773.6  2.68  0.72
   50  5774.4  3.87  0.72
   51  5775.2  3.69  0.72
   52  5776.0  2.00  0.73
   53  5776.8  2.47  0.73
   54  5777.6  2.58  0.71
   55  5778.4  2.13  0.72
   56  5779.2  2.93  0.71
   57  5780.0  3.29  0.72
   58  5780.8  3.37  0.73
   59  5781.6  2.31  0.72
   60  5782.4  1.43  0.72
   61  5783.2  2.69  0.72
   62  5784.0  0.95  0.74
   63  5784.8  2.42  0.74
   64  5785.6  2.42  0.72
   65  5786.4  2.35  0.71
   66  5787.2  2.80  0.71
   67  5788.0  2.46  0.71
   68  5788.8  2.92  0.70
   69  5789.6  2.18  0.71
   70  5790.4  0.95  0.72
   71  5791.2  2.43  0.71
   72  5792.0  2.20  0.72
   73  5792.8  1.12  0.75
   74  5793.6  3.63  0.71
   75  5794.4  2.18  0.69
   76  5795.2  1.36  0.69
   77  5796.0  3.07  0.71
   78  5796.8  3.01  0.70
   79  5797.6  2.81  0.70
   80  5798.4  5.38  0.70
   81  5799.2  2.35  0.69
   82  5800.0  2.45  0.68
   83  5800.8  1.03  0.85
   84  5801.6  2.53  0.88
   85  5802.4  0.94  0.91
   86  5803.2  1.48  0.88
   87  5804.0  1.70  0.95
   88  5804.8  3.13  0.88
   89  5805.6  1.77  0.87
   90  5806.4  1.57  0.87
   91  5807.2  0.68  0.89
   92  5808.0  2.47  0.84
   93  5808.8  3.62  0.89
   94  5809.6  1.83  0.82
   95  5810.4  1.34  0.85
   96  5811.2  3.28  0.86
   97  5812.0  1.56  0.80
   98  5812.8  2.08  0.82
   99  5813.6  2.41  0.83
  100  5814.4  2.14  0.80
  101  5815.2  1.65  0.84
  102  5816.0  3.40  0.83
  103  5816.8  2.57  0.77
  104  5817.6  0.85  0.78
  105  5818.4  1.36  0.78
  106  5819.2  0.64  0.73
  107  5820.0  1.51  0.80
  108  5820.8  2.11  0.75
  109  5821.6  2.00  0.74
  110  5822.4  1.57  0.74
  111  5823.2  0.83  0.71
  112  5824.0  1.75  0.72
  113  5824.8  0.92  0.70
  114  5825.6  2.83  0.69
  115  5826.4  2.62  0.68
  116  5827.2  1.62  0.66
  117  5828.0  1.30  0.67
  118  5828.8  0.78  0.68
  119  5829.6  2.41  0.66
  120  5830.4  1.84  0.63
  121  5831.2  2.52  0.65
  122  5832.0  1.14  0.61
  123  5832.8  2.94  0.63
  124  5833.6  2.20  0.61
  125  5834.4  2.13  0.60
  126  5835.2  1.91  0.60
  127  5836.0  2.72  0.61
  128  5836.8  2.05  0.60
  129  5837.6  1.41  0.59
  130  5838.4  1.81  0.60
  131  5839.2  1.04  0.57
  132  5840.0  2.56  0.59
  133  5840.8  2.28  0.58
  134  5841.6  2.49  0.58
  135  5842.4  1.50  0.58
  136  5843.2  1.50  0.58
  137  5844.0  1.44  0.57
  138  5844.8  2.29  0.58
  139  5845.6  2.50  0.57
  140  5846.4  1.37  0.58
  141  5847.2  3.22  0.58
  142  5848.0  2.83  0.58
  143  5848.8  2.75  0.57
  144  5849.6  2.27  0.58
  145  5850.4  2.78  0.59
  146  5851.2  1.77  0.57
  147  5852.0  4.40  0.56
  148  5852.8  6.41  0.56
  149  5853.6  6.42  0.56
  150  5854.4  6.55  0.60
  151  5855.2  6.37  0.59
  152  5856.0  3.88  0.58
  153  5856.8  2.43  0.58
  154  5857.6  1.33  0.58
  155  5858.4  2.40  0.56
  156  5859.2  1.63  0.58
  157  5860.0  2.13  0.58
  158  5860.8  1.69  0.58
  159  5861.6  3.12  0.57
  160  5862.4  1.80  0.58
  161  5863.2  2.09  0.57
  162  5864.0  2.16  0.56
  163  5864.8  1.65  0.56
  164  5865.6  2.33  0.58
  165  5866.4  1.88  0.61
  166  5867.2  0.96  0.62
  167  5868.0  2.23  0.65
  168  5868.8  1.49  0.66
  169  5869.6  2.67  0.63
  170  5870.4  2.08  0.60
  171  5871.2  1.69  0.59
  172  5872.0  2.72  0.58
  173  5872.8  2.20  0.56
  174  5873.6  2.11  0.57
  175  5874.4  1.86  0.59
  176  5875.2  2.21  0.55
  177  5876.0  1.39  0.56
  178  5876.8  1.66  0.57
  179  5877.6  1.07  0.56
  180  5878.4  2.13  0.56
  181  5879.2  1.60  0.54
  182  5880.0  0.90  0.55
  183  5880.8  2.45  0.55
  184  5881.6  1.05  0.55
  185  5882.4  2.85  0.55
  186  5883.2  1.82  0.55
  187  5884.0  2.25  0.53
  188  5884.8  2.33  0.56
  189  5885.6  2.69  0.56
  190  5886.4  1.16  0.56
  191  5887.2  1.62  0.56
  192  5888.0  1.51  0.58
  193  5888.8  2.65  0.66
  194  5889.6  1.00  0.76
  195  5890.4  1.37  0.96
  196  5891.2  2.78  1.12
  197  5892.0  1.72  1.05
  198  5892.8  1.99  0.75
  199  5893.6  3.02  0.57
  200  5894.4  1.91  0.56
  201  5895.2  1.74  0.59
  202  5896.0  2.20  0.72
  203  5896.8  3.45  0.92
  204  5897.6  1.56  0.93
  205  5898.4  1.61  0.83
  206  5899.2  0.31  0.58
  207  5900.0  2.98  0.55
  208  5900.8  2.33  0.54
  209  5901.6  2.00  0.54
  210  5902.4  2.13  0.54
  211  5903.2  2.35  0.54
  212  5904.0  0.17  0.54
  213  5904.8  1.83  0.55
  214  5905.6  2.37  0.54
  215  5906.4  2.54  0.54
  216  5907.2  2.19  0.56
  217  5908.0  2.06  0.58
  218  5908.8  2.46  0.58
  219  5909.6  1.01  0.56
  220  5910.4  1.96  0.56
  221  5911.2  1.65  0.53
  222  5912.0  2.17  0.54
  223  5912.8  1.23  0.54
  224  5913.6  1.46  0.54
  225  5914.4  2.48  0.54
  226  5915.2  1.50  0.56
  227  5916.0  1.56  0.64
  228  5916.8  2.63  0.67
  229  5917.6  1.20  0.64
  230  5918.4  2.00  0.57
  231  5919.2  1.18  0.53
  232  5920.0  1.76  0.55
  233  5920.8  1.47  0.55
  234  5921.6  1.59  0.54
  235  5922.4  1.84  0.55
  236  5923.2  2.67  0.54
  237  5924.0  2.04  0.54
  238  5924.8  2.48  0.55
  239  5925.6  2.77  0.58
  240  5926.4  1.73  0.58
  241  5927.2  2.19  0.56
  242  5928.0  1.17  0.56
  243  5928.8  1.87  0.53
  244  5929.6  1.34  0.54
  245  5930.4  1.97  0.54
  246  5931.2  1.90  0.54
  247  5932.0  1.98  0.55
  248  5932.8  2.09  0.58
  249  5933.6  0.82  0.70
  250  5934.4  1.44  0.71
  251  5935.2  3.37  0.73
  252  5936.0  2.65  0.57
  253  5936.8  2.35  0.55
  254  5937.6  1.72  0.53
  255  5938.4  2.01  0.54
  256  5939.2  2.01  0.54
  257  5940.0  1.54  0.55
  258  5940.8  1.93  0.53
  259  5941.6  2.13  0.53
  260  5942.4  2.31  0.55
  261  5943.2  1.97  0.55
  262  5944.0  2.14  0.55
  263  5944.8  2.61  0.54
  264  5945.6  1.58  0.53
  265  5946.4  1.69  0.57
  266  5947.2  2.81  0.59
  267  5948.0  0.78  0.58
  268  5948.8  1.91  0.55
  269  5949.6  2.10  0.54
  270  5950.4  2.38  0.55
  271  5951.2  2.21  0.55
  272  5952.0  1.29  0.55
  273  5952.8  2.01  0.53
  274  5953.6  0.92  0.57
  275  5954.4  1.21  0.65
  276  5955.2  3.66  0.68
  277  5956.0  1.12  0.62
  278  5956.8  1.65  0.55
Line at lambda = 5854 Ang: [O III]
